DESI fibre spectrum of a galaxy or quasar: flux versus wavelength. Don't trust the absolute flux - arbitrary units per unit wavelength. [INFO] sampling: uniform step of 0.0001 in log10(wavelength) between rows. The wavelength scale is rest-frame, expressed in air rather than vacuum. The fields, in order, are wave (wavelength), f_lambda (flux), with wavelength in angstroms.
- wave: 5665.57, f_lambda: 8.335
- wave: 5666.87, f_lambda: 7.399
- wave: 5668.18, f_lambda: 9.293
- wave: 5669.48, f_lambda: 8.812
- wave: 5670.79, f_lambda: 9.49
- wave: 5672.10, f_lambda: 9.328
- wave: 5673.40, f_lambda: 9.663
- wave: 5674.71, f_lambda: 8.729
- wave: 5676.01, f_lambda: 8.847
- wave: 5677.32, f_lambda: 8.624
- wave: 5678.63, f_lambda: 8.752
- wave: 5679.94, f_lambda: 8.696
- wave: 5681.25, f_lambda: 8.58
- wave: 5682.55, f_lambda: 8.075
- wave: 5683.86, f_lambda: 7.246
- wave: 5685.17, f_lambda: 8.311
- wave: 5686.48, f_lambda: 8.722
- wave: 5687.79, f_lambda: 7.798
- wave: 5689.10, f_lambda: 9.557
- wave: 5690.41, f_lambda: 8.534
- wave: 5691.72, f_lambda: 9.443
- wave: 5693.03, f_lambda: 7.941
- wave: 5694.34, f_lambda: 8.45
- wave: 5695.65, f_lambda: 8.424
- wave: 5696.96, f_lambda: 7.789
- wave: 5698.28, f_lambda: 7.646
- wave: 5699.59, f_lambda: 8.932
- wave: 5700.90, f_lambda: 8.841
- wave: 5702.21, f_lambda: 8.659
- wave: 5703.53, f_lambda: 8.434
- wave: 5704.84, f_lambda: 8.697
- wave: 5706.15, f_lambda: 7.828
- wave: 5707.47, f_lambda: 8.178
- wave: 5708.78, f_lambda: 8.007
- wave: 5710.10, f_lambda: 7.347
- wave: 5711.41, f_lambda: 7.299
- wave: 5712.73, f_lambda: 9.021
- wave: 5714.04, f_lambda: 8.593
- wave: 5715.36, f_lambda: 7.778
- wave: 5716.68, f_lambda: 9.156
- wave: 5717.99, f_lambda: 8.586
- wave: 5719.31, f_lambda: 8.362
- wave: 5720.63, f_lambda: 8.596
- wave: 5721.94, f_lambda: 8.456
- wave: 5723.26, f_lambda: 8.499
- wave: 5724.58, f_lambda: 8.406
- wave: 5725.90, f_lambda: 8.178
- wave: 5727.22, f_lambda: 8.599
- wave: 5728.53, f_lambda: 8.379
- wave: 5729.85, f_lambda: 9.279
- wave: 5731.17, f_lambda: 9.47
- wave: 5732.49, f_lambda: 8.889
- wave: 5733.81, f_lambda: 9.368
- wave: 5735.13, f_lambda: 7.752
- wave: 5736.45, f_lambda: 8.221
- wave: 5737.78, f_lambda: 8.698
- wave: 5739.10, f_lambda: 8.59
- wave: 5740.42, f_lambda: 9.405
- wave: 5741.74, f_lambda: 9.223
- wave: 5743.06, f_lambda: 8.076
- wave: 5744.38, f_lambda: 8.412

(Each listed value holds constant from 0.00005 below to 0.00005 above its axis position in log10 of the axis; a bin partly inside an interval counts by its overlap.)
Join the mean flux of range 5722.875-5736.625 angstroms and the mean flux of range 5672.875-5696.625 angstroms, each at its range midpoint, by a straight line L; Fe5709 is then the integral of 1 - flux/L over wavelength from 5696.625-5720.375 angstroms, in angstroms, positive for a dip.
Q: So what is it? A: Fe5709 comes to 0.9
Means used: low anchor 8.56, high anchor 8.66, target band 8.3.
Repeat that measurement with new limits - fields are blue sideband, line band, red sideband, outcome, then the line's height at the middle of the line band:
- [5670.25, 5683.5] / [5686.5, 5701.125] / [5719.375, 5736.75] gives 0.5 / 8.77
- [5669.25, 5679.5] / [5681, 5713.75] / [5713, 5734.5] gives 2.0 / 8.86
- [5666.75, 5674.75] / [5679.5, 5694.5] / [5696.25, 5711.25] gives 0.3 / 8.64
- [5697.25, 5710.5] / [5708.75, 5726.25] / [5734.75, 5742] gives 0.2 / 8.41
